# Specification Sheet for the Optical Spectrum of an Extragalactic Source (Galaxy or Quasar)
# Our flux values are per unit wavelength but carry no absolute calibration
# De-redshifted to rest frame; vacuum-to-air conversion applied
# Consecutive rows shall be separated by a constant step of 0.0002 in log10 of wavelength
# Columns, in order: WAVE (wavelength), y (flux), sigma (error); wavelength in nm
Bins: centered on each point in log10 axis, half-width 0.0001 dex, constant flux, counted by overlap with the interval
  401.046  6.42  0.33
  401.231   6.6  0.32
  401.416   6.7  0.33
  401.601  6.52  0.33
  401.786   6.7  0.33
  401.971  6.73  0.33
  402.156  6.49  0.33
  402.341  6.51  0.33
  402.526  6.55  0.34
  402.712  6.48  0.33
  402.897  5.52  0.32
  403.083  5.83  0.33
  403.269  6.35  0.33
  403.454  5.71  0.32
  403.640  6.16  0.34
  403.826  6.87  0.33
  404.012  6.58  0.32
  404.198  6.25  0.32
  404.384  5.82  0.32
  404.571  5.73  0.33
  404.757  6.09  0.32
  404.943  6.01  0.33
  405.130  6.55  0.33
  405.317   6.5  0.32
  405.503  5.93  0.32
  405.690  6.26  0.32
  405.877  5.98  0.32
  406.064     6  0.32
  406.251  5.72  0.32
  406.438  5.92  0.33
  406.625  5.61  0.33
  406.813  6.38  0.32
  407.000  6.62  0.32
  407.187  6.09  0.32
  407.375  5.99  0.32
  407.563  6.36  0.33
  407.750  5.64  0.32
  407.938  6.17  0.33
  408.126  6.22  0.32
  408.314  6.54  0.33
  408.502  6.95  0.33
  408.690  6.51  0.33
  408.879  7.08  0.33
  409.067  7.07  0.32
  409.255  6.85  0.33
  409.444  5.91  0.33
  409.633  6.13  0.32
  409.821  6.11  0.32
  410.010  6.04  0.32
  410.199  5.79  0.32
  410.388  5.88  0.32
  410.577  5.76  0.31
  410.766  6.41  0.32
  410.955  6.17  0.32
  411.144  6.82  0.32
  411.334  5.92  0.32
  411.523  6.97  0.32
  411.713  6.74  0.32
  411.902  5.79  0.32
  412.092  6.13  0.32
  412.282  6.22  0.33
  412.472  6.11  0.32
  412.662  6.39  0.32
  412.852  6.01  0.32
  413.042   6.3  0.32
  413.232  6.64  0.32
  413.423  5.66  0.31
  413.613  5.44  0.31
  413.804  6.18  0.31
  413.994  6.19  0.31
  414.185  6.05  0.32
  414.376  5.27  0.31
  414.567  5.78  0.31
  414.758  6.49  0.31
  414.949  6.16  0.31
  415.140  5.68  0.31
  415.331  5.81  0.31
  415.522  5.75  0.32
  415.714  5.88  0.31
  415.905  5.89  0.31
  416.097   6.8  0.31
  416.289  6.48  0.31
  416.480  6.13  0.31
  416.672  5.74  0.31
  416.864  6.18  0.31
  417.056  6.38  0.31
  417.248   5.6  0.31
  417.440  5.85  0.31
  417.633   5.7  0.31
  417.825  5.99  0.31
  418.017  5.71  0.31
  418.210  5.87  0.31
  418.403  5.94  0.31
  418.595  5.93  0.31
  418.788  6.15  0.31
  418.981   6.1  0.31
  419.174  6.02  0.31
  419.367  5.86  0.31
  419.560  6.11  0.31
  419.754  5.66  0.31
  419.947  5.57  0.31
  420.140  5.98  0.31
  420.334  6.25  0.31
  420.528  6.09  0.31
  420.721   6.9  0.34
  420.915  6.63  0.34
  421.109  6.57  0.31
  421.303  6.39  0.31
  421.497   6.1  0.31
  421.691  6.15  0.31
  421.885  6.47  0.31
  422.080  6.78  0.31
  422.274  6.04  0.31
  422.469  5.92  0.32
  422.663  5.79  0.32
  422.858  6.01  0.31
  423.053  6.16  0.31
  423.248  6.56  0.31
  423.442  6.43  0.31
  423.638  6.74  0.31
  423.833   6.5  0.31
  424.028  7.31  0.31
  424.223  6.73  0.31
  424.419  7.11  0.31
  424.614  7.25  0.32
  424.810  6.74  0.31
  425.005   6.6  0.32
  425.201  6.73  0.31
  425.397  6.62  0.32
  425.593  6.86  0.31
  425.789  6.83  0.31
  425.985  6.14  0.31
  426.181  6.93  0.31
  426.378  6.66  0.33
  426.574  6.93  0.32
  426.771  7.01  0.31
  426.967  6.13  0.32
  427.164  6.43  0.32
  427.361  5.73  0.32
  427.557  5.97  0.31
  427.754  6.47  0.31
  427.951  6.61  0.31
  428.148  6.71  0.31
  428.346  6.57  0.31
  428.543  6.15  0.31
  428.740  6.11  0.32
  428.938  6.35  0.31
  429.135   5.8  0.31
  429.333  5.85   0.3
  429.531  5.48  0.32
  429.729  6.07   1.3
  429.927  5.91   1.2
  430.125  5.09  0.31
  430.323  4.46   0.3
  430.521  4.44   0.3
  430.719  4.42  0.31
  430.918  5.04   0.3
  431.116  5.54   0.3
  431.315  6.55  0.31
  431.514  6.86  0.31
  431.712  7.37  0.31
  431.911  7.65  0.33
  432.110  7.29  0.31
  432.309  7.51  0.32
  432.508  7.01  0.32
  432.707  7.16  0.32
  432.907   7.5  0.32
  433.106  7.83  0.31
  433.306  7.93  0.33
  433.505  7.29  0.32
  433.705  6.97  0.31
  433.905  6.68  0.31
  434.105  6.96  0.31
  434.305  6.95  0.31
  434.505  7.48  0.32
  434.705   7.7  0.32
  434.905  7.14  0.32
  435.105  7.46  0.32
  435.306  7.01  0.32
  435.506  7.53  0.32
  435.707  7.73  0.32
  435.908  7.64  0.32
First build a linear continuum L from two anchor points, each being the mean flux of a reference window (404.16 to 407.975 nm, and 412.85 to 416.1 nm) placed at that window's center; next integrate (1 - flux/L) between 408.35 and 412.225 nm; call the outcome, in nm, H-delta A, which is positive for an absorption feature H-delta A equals -0.21 nm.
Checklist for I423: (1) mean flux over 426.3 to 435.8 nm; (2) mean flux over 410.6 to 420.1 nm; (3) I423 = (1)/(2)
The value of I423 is 1.09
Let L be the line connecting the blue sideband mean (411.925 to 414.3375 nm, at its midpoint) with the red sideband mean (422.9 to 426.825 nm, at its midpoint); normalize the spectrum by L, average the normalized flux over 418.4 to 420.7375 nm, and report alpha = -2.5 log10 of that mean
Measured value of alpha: 0.073 mag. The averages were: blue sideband 6.08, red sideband 6.73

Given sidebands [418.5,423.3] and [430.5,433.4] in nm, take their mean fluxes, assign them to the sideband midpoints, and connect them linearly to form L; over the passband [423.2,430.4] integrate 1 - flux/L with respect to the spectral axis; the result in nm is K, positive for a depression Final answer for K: 0.069 nm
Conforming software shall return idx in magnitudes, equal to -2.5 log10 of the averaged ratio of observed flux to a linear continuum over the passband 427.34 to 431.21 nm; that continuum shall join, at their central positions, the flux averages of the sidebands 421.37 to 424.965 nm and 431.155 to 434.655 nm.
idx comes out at 0.21 mag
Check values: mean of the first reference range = 6.49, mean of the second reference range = 7.21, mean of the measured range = 5.74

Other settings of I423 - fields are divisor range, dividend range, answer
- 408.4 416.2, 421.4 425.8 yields 1.06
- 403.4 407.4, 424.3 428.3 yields 1.08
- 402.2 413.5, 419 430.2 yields 1.02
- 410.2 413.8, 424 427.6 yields 1.08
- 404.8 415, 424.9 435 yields 1.05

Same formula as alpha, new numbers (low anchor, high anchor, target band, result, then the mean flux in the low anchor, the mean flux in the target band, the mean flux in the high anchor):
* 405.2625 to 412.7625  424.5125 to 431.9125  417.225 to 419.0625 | 0.06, 6.24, 5.89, 6.22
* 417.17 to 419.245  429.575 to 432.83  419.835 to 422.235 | -0.06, 5.9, 6.31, 6.15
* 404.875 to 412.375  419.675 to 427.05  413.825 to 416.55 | 0.06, 6.24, 6.03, 6.49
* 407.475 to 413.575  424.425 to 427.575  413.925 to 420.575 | 0.08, 6.28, 5.97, 6.63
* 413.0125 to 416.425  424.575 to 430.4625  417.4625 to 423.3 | 0.01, 6.02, 6.11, 6.28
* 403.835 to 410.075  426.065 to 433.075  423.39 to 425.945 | -0.09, 6.24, 6.79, 6.29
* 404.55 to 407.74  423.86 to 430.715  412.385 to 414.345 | 0.02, 6.1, 6.07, 6.29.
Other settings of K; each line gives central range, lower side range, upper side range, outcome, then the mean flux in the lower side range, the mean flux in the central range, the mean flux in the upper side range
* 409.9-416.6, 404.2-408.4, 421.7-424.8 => 0.175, 6.1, 6.1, 6.52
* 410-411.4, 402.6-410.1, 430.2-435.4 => 0.044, 6.21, 6.11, 6.77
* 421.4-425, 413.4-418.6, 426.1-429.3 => -0.154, 5.95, 6.49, 6.39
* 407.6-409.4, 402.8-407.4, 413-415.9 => -0.146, 6.1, 6.54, 5.94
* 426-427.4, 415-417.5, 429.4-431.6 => -0.241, 6.02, 6.55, 5.44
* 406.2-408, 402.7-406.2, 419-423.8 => 0.025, 6.13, 6.06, 6.22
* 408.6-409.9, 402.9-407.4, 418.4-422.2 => -0.084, 6.11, 6.53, 6.19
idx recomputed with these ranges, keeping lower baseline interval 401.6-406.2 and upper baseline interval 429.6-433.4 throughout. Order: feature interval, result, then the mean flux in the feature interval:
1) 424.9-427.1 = -0.05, 6.67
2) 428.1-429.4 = 0.03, 6.21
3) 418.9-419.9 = 0.07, 5.93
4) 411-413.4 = -0.01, 6.31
